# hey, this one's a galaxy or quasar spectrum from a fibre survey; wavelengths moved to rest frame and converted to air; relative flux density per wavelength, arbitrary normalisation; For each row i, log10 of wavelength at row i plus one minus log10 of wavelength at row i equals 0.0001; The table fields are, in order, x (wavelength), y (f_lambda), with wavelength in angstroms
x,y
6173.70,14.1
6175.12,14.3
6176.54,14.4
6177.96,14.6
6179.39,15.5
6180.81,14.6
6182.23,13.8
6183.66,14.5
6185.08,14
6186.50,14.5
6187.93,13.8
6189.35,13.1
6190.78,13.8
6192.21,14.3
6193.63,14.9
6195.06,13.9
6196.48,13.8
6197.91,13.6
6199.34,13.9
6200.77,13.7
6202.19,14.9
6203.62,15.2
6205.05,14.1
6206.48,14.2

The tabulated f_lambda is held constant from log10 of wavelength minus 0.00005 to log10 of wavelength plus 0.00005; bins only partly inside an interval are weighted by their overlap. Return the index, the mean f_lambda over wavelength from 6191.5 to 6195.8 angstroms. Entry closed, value 14.4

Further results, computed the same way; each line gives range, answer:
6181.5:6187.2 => 14.2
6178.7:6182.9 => 14.7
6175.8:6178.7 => 14.5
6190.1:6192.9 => 14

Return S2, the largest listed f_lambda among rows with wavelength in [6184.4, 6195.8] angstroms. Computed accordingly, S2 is 14.9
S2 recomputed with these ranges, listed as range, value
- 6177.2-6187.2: 15.5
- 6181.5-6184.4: 14.5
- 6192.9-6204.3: 15.2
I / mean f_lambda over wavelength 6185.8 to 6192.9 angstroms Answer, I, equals 13.9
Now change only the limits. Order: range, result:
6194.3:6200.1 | 13.8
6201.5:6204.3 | 15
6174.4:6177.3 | 14.4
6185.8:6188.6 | 14.1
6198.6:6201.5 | 13.8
